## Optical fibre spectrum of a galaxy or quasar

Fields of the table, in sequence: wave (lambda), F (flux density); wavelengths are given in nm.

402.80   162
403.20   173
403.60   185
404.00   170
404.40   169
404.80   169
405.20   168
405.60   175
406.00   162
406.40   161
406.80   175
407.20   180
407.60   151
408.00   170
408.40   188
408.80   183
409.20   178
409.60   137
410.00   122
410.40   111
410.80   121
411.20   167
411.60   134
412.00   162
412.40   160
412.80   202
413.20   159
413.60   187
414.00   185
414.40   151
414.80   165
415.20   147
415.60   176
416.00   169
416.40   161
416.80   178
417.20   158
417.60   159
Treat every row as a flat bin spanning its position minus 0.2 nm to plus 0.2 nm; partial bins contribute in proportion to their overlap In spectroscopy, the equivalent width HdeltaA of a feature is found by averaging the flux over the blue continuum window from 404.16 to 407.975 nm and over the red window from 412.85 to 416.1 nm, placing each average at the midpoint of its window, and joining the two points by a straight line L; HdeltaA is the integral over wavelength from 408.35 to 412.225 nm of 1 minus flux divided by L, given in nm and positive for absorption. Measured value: 0.45 nm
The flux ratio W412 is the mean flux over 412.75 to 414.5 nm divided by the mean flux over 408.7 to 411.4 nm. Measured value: 1.2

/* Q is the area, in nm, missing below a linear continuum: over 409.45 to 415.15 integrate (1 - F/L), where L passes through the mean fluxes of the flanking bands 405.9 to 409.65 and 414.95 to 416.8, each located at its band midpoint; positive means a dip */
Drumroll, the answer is 0.43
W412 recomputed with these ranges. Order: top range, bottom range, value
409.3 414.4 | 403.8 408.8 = 0.91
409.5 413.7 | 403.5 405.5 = 0.88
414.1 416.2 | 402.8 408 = 0.96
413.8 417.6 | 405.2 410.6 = 1.02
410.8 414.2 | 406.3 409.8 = 0.98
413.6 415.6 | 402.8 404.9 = 0.96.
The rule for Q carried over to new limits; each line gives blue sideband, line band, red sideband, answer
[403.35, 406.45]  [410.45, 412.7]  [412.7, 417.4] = 0.277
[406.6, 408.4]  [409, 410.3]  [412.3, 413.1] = 0.238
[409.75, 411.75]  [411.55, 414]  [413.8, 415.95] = -0.378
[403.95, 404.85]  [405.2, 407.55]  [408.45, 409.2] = 0.082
